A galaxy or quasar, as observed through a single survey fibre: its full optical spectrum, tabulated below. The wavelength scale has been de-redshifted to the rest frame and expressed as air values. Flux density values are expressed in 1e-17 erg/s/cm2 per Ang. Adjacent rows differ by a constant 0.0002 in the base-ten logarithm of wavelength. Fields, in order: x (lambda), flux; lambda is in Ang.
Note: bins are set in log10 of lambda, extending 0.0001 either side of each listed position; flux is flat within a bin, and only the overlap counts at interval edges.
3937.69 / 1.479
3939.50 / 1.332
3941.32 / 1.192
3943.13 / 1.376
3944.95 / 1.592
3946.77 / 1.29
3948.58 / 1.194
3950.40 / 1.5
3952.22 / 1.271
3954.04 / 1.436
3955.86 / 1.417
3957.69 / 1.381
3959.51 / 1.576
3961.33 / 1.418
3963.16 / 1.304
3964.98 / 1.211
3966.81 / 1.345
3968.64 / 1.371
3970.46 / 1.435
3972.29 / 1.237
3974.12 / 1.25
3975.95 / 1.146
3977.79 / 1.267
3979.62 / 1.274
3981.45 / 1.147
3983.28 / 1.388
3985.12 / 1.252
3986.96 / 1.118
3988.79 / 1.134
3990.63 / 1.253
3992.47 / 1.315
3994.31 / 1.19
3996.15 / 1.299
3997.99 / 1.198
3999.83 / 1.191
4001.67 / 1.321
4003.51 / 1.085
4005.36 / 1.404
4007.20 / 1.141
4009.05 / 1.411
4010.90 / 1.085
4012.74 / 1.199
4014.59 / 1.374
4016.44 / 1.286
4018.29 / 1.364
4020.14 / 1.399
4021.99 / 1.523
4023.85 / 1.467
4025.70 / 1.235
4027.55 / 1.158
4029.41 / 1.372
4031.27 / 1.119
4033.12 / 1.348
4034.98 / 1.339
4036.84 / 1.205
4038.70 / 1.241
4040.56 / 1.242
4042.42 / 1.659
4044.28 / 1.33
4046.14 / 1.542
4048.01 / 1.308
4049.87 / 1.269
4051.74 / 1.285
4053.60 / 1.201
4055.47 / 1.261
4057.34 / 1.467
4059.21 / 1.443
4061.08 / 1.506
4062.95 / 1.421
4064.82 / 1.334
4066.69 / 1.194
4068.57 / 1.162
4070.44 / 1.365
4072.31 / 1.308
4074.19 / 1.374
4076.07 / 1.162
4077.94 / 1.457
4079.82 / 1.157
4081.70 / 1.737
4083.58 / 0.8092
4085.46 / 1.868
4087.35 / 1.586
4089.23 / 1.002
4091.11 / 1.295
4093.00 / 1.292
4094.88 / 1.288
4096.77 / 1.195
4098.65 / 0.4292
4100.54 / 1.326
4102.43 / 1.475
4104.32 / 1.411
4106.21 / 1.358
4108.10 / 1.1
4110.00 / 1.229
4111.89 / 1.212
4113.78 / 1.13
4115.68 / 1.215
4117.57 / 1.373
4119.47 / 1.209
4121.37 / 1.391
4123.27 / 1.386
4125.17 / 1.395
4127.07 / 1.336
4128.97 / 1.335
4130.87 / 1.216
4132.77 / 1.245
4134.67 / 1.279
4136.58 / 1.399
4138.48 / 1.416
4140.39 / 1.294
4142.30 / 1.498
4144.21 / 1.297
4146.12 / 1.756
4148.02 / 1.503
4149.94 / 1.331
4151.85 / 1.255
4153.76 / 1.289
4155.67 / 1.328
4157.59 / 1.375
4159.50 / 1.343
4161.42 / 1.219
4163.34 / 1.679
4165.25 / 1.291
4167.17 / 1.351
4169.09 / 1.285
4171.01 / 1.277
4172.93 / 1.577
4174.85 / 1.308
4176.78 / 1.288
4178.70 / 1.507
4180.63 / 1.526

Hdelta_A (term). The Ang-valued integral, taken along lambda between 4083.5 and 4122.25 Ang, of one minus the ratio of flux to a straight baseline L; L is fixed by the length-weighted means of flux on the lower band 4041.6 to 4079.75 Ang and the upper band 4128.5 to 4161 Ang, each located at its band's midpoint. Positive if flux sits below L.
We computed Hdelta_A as 2.8 Ang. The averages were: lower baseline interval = 1.35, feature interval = 1.26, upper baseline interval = 1.36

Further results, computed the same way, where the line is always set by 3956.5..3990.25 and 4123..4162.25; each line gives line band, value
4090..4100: 1.7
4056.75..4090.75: -0.5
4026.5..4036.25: 0.4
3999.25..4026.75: 0.2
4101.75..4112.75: 0.4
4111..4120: 0.8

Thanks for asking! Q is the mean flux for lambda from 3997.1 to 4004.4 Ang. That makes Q 1.2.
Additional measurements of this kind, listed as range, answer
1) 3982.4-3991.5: 1.23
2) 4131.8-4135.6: 1.26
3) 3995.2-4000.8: 1.23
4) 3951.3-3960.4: 1.42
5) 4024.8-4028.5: 1.2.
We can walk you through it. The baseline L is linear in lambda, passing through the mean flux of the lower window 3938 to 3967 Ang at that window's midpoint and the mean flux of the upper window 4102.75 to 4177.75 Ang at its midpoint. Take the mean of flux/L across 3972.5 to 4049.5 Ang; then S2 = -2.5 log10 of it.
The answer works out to 0.063 mag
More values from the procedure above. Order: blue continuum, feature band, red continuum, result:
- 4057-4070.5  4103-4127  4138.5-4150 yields 0.10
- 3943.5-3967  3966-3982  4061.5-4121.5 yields 0.07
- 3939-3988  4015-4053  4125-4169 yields 0.00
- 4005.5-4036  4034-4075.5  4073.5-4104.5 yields -0.04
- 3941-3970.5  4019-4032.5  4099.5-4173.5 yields 0.03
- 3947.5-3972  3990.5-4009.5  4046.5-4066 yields 0.09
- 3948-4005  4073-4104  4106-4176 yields 0.03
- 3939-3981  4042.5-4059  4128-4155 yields 0.00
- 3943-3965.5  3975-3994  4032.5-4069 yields 0.12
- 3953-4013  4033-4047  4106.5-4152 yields -0.05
